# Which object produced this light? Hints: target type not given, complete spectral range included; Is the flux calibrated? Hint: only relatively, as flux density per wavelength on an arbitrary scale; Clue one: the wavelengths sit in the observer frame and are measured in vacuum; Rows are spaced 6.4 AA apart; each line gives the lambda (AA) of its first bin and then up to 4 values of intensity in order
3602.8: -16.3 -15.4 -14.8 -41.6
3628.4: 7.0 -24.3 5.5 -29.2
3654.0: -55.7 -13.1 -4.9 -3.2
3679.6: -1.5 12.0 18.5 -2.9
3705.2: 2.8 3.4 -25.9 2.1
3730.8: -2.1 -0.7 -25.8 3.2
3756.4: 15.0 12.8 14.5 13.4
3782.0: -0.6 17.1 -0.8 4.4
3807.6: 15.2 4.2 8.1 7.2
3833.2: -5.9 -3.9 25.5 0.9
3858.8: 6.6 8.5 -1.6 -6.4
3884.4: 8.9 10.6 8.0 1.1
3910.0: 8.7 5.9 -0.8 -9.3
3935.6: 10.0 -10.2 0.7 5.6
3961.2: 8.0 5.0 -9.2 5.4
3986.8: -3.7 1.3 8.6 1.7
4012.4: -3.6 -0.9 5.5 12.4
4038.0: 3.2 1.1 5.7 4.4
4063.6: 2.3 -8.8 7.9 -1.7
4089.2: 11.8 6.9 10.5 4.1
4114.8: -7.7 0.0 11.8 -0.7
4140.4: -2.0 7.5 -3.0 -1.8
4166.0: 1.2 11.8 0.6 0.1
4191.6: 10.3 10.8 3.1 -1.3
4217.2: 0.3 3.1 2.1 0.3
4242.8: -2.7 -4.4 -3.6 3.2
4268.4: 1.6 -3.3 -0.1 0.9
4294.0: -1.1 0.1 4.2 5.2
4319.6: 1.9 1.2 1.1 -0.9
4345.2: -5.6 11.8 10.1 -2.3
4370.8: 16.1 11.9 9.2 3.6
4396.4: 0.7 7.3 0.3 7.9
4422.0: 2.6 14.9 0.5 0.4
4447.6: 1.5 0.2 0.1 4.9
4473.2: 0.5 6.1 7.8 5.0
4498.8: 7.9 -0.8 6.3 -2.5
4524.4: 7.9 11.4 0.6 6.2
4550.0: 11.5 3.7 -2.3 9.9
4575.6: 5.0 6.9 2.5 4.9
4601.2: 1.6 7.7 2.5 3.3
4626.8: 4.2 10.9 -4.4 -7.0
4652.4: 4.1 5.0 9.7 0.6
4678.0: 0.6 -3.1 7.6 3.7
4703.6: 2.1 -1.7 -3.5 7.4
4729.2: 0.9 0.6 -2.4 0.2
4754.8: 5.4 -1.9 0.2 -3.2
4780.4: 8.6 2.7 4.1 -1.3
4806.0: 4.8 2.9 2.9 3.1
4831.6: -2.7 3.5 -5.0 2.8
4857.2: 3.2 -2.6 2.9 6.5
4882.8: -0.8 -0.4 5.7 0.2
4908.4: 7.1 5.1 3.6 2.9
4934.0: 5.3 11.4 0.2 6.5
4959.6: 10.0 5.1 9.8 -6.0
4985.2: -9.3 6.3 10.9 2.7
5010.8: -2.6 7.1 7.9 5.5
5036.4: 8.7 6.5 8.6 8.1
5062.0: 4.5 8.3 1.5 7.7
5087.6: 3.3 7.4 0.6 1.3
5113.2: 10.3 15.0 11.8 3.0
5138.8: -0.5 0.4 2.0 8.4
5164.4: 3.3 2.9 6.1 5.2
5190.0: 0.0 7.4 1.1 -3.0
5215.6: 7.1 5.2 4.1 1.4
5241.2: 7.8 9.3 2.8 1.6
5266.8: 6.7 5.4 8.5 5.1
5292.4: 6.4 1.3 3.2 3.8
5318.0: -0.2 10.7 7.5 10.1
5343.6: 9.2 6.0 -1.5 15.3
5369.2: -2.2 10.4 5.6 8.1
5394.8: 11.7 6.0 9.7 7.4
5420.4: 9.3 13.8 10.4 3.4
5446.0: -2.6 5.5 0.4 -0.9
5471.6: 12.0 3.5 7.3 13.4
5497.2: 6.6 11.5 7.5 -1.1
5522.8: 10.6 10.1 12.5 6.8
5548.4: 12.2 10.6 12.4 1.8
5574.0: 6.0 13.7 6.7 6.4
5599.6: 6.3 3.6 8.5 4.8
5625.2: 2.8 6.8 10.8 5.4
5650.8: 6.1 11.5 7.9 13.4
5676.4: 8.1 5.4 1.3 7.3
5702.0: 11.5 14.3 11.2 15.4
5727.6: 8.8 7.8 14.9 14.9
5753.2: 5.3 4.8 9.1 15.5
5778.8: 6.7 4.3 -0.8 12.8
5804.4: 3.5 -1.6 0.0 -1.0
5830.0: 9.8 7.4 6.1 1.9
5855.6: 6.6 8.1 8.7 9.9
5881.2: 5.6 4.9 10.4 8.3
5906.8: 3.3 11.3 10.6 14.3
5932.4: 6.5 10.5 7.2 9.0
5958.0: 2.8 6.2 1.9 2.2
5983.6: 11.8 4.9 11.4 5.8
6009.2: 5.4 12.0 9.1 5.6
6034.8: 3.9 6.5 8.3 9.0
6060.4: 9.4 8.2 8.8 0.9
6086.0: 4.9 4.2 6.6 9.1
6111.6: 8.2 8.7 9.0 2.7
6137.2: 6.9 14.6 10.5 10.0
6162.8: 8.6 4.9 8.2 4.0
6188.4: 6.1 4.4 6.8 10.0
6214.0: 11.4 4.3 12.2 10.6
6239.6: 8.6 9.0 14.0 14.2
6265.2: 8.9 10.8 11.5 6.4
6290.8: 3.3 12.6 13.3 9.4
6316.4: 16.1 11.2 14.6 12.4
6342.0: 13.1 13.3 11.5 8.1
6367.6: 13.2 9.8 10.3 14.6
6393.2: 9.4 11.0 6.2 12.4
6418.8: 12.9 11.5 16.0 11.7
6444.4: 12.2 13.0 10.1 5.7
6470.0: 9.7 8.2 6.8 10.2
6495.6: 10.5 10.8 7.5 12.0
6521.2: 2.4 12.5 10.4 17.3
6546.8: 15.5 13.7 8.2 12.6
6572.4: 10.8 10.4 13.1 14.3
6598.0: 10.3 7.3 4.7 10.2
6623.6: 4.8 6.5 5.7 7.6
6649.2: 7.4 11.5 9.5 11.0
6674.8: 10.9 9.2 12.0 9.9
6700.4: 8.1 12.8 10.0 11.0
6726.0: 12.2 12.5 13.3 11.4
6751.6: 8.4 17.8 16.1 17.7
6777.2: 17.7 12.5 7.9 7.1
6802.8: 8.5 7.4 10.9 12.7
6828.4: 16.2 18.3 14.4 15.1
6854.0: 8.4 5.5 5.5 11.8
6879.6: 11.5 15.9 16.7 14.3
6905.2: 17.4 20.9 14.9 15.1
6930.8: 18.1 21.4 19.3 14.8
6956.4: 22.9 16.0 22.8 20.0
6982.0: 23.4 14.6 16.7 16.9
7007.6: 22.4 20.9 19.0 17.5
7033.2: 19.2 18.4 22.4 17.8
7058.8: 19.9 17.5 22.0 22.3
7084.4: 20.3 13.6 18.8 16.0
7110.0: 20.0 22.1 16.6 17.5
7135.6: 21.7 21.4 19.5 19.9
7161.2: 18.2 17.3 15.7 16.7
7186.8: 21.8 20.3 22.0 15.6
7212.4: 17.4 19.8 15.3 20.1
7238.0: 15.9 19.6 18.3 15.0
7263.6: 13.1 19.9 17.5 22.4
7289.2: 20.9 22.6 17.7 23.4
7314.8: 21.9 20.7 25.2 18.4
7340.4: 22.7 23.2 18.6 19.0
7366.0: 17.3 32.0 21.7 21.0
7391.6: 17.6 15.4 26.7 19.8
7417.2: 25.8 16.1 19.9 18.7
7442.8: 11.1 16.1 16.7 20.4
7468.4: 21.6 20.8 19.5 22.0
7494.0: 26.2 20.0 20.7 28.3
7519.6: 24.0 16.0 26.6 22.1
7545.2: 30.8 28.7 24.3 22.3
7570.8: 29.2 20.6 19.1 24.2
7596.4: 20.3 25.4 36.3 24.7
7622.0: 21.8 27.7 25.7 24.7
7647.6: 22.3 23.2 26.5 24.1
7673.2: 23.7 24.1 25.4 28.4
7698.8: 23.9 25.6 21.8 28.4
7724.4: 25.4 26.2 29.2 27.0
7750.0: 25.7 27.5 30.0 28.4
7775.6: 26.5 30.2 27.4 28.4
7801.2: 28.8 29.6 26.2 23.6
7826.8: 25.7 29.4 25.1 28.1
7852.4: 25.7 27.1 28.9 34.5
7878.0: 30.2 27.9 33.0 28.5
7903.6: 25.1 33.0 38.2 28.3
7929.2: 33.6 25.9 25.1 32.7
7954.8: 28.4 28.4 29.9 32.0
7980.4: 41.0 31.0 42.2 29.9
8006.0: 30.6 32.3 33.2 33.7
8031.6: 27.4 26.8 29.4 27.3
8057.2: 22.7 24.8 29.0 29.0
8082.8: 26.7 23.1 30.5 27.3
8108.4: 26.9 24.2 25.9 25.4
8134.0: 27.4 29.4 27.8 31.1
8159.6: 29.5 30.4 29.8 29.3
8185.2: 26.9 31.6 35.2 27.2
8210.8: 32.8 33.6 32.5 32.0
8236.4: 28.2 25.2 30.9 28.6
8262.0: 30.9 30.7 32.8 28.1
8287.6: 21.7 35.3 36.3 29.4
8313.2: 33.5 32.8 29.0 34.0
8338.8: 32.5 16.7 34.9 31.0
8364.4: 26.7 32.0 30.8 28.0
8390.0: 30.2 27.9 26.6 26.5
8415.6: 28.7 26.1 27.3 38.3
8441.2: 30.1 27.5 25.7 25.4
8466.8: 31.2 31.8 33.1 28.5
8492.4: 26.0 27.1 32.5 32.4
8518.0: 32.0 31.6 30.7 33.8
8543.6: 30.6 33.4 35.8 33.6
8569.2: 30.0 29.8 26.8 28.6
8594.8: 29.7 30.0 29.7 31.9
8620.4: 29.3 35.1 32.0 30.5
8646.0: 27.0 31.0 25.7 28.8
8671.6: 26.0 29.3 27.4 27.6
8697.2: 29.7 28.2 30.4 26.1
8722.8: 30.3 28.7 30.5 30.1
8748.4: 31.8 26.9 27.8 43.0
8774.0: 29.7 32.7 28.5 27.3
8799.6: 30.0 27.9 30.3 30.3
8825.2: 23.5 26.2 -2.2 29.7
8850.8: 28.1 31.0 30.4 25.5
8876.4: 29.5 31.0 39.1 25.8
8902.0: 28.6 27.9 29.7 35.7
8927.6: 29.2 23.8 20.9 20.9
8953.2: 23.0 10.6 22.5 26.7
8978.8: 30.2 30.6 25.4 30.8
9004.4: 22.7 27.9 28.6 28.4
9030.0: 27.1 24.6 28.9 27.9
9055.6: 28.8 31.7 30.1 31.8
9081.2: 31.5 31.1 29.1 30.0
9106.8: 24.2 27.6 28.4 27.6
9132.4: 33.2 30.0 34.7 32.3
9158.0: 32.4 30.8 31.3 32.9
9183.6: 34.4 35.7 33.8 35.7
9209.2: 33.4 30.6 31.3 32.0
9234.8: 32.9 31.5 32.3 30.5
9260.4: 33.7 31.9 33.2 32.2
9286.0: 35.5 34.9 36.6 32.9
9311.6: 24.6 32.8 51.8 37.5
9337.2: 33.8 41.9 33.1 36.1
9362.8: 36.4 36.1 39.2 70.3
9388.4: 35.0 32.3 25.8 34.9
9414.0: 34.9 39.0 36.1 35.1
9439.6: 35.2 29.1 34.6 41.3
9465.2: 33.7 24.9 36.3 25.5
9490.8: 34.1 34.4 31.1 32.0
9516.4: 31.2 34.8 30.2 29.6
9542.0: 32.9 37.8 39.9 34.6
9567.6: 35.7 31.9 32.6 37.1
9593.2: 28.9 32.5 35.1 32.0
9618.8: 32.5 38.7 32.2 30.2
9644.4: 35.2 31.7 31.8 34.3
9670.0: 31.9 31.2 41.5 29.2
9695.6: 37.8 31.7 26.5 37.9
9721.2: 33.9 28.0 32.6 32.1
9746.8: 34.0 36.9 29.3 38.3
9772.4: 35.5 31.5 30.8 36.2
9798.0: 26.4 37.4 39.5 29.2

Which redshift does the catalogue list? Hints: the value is 0.729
